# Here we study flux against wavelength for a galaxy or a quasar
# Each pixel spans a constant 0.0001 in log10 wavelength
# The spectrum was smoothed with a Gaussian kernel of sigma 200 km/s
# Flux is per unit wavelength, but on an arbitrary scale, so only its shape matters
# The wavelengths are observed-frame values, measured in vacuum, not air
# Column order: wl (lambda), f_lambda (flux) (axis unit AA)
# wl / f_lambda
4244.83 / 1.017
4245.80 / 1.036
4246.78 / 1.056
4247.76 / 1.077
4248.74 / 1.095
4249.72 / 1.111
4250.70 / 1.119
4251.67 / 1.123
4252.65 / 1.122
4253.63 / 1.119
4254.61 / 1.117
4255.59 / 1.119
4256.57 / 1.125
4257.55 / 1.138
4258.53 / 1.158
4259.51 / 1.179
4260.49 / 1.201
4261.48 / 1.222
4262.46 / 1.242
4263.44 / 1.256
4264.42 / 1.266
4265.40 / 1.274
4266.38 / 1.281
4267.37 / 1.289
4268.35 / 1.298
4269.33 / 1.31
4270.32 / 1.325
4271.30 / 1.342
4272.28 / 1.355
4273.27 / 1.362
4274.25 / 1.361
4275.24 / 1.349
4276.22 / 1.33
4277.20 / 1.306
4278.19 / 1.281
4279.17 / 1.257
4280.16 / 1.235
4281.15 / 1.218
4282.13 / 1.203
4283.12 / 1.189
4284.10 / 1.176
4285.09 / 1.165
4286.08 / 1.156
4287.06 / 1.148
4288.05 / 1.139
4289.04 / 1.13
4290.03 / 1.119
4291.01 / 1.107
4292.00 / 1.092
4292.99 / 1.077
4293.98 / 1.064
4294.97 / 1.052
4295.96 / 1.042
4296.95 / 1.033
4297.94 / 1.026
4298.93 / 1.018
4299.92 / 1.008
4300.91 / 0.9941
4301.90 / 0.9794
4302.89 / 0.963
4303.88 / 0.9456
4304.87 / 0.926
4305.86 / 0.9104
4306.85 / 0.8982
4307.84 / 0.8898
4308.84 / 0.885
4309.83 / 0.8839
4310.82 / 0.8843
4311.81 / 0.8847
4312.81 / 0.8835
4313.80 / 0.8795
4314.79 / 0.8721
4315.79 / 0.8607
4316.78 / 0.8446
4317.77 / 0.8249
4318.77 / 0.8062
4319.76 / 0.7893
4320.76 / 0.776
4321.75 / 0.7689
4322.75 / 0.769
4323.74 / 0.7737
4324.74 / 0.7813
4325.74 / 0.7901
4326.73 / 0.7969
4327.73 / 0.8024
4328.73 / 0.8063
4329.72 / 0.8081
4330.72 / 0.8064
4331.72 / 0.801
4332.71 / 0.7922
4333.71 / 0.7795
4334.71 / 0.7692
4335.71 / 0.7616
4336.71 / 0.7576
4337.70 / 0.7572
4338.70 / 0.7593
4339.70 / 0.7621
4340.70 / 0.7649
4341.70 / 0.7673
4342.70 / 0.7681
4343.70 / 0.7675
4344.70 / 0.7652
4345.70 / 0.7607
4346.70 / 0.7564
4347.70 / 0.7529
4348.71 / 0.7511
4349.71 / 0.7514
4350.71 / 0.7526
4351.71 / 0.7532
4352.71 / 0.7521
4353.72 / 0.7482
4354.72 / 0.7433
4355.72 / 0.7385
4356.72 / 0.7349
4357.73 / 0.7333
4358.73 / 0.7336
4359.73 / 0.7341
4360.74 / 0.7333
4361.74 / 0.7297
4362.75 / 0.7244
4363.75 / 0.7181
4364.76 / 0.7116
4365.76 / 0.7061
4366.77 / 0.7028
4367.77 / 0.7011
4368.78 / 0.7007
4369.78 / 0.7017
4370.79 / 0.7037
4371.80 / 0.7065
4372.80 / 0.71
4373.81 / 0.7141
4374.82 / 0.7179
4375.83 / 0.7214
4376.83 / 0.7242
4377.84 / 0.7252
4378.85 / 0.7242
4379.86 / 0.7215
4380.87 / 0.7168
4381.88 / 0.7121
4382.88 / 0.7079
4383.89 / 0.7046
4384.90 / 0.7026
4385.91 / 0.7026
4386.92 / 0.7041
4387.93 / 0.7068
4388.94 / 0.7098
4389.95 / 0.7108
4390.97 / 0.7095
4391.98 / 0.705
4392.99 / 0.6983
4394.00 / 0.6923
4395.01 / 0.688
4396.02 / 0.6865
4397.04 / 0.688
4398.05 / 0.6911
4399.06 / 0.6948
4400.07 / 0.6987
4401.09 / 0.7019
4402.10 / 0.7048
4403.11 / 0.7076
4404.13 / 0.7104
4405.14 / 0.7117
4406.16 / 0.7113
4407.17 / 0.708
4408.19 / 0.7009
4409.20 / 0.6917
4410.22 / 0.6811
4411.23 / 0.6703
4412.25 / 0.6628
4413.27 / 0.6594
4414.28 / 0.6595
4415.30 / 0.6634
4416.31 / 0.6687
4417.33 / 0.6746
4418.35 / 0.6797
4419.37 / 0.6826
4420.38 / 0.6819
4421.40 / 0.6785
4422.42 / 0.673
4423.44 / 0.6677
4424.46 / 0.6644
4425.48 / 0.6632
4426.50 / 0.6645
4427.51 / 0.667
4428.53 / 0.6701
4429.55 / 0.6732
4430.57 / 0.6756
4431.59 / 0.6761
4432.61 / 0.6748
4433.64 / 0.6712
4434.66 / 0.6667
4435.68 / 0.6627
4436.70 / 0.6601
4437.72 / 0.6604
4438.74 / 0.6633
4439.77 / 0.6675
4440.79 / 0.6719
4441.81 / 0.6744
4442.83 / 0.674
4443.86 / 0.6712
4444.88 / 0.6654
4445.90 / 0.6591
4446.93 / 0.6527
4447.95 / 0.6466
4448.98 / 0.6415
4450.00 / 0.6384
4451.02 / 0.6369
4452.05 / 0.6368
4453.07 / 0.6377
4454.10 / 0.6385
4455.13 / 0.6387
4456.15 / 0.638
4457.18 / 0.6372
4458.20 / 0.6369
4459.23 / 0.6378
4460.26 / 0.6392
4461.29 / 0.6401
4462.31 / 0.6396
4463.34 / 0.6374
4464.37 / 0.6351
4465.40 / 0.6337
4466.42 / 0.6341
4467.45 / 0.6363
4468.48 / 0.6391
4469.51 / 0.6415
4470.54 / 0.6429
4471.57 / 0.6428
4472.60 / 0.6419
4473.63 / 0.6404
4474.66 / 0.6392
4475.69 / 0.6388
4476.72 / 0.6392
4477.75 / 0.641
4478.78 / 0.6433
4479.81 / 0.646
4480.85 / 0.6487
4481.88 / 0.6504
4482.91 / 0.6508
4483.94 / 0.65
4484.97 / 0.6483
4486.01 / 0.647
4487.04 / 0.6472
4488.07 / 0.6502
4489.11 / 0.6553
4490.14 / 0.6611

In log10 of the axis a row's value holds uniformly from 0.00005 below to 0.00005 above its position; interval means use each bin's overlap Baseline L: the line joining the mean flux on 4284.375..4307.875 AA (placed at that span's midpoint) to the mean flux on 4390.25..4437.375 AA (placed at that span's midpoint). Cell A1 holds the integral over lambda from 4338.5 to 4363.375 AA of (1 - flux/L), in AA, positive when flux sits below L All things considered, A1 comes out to 3.5 AA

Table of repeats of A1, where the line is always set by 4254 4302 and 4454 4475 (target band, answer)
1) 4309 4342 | 7.6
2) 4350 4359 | 2.0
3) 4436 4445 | 0.5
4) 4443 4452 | 0.5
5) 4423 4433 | 1.0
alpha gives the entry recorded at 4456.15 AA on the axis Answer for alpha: 0.638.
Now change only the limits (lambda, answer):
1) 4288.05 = 1.139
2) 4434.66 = 0.6667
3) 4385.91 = 0.7026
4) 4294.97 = 1.052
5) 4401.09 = 0.7019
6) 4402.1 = 0.7048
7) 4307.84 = 0.8898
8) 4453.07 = 0.6377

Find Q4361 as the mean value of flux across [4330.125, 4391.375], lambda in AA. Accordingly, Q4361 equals 0.735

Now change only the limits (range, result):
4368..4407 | 0.707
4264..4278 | 1.32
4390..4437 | 0.683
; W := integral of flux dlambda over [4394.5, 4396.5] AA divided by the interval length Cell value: 0.689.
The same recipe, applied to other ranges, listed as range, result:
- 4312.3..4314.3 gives 0.881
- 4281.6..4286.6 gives 1.18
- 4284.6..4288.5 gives 1.15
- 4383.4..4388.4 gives 0.704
